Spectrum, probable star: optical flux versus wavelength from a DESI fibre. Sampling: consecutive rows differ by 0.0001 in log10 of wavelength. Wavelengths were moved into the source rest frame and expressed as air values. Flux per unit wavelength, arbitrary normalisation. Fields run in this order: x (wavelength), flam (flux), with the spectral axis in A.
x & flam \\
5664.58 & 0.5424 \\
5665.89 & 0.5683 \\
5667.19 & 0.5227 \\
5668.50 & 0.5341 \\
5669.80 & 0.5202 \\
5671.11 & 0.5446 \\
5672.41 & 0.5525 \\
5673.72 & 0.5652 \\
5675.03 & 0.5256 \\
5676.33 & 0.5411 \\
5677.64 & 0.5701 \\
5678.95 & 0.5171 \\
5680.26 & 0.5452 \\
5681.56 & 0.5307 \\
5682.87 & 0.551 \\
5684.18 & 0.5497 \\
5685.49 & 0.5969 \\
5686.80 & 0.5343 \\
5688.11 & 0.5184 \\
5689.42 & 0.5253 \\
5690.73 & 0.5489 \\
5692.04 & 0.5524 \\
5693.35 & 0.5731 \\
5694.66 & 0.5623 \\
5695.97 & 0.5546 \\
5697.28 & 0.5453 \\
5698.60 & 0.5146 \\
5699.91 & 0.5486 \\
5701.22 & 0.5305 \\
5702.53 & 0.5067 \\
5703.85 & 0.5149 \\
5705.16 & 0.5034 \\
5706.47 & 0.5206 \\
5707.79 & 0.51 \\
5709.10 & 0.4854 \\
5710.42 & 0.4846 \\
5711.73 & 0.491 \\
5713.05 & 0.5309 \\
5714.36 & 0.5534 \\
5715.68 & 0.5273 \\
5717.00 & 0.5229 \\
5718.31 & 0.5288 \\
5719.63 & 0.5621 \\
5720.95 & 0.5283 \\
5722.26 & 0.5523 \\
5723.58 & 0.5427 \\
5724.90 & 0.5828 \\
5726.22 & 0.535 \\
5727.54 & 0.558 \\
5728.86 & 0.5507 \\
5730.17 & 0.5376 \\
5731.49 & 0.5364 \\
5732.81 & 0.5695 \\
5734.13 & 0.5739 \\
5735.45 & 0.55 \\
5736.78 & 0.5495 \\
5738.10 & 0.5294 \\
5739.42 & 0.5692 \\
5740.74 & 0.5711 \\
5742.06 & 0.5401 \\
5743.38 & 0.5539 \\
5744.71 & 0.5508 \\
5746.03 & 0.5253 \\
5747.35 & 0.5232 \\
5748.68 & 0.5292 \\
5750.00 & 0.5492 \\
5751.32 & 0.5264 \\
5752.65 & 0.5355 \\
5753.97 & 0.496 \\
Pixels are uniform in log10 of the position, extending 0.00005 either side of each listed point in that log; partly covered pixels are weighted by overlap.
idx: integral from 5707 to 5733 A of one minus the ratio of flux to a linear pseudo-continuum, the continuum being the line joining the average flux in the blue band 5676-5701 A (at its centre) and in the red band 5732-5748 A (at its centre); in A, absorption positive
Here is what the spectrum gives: 0.7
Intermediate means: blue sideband 0.546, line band 0.534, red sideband 0.55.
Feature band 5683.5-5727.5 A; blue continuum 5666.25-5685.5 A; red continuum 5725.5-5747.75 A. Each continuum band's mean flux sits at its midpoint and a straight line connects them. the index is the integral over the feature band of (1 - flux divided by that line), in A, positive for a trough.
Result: 0.9 A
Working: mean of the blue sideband 0.543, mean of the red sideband 0.549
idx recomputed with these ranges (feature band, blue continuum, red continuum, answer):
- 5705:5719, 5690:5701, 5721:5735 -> 0.9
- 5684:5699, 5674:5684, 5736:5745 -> -0.1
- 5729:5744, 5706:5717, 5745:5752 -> -0.8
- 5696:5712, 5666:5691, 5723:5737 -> 1.0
